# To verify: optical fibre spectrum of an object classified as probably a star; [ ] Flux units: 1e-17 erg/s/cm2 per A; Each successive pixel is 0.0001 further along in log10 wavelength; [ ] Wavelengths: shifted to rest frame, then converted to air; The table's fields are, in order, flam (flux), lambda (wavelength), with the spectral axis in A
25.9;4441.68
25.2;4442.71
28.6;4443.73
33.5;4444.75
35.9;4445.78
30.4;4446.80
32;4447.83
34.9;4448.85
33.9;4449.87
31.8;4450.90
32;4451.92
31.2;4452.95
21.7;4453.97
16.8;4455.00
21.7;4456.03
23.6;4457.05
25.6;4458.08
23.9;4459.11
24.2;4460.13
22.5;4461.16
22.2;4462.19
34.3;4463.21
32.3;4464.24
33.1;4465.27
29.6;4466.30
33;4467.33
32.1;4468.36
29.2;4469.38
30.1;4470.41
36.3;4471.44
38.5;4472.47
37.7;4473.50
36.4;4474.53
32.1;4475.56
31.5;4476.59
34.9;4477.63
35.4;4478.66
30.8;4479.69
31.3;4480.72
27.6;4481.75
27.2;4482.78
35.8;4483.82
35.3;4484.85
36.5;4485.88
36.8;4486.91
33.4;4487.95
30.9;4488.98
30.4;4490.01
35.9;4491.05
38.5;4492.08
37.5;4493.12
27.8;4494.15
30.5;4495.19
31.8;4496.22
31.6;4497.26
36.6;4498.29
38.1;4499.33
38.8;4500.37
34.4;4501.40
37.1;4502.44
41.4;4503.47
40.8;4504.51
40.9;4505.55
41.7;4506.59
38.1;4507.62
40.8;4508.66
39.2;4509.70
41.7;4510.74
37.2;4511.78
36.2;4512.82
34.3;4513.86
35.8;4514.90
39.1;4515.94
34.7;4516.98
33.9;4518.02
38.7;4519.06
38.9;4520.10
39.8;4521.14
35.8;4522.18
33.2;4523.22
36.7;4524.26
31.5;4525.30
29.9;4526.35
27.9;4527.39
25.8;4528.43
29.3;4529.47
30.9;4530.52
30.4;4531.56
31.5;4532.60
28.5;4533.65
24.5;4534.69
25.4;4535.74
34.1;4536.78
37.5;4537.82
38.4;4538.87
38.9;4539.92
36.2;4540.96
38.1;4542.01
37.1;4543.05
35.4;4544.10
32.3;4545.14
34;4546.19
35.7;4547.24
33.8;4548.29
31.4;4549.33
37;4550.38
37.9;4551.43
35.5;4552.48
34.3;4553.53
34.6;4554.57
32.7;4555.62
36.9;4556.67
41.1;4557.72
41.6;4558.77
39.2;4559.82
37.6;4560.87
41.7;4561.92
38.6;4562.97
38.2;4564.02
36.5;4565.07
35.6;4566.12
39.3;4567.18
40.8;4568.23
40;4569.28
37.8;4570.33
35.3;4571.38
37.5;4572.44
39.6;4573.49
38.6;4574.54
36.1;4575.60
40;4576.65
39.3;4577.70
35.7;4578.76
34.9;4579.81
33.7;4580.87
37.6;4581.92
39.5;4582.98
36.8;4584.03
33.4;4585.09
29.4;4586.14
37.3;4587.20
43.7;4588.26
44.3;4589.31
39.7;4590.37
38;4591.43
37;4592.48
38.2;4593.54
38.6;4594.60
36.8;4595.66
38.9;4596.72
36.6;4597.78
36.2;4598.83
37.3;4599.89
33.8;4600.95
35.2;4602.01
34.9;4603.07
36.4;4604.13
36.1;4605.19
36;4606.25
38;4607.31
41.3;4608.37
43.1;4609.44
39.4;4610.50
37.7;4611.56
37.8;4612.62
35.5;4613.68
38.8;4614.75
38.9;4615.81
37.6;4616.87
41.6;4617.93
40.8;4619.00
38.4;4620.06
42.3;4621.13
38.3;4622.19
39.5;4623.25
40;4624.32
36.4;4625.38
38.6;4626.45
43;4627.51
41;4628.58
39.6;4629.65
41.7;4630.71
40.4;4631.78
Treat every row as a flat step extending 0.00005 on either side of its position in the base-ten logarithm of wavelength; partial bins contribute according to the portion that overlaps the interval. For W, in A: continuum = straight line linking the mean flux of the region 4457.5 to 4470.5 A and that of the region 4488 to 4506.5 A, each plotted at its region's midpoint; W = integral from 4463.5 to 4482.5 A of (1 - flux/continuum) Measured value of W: -1.5 A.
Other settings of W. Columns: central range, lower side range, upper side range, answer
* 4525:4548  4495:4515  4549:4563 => 3.0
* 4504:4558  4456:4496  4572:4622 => -1.1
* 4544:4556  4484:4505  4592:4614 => 0.6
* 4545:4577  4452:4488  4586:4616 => -1.4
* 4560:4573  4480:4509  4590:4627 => -0.4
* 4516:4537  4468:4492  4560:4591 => 2.0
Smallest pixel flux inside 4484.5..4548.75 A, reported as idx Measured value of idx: 24.5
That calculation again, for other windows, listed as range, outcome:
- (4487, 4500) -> 27.8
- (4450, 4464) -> 16.8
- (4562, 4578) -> 35.3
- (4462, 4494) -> 22.2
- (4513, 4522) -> 33.9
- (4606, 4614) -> 35.5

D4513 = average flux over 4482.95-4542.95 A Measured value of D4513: 35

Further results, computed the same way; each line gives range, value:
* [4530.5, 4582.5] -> 36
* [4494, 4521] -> 37.1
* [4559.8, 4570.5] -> 38.7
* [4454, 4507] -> 32.4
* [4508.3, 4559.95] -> 34.9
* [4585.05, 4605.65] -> 37.2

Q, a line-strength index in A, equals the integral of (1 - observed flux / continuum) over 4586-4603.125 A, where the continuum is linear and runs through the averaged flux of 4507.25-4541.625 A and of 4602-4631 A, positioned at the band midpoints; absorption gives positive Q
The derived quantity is 0.1 A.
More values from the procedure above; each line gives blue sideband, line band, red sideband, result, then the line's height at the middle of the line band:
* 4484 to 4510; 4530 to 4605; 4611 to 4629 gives 3.1 A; 37.9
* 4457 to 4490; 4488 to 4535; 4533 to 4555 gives -2.7 A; 33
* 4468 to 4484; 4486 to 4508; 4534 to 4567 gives -1.4 A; 33.7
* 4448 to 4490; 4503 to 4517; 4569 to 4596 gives -2.4 A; 33.2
